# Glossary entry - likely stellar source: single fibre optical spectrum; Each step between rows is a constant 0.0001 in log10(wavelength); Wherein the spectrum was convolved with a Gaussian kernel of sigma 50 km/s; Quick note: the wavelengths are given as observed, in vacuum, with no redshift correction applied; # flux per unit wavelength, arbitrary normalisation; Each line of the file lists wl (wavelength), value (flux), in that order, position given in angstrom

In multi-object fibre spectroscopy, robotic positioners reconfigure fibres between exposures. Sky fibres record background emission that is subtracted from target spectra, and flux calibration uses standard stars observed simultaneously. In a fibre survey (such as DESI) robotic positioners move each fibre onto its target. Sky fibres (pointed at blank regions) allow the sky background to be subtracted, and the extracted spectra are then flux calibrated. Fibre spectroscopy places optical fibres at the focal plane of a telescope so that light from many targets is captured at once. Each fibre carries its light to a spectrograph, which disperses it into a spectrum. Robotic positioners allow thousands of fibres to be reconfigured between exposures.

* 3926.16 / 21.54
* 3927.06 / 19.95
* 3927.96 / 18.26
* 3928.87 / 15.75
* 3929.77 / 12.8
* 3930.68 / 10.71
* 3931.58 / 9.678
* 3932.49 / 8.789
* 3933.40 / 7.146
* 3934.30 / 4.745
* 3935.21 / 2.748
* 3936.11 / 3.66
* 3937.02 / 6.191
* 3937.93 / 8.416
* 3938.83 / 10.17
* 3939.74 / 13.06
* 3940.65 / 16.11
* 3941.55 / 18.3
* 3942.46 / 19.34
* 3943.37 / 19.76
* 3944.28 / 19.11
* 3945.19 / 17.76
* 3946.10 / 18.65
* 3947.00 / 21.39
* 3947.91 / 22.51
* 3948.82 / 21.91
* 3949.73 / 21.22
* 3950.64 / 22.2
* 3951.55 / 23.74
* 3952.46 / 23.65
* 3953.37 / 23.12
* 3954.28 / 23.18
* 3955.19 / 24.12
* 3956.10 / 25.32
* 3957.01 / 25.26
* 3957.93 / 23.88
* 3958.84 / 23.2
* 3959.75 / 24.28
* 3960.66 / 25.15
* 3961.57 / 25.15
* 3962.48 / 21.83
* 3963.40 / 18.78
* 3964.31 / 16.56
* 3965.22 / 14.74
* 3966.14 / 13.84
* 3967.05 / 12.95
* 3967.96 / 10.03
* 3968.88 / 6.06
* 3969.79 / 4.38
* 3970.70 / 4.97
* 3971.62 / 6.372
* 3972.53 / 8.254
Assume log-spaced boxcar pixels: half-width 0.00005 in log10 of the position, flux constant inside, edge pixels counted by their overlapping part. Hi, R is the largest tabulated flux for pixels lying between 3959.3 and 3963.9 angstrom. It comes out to 25.15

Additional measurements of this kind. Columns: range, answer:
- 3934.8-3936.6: 3.66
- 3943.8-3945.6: 19.11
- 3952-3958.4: 25.32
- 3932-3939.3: 10.17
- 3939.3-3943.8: 19.76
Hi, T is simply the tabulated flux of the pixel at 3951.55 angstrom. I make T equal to 23.74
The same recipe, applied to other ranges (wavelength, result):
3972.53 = 8.254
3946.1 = 18.65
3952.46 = 23.65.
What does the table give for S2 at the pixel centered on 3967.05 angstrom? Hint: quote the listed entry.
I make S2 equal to 12.95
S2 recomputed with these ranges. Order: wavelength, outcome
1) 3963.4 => 18.78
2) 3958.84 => 23.2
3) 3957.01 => 25.26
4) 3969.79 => 4.38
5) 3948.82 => 21.91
